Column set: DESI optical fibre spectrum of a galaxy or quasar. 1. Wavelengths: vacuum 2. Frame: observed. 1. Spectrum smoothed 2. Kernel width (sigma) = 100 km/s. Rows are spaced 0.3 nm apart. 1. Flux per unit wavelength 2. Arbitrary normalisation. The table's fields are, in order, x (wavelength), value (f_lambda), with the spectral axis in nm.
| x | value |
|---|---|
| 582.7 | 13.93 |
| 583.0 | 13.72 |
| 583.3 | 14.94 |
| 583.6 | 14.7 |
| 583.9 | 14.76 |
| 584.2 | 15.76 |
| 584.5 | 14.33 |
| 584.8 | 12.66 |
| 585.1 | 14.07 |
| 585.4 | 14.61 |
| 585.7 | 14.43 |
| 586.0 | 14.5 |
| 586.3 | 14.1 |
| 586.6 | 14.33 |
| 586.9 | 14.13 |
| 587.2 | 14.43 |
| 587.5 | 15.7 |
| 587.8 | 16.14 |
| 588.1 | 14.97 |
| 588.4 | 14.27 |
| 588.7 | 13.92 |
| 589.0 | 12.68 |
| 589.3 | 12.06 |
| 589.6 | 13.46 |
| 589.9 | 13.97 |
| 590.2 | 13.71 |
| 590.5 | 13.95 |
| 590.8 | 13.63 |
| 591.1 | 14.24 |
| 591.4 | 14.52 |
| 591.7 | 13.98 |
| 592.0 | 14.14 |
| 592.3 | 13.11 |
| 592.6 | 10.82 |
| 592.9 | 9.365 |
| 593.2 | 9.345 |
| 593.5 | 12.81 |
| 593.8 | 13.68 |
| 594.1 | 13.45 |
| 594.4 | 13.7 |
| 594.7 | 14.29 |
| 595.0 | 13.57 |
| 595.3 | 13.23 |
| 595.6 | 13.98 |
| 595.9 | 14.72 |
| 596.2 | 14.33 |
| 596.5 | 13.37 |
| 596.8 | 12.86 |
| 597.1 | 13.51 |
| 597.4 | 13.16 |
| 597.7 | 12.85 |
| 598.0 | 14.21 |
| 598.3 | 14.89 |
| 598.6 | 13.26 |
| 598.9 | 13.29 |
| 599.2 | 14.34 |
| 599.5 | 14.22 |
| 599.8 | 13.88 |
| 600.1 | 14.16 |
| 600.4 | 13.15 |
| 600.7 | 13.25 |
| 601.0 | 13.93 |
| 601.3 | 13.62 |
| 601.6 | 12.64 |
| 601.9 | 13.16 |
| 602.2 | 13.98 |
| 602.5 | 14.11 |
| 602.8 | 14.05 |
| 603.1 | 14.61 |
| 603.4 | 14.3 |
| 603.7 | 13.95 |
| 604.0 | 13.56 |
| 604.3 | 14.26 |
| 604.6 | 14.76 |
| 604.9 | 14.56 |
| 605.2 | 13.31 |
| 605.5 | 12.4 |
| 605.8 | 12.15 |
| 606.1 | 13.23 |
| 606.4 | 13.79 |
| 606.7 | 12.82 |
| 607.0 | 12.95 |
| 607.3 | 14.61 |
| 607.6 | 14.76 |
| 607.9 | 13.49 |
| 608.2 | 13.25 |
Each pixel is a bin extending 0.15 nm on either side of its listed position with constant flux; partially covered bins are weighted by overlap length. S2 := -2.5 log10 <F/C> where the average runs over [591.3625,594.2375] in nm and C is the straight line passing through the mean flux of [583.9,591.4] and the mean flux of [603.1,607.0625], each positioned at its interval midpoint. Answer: 0.13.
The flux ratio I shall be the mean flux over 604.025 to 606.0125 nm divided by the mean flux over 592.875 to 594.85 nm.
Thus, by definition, 1.08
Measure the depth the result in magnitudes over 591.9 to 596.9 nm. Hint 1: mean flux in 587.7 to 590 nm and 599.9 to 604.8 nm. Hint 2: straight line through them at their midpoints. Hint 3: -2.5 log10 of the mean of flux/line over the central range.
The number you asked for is 0.07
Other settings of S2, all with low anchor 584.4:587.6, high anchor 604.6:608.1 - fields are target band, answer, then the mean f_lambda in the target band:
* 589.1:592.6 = 0.04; 13.6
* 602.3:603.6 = -0.05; 14.2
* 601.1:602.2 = 0.03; 13.3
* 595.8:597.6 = 0.02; 13.6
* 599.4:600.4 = -0.01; 13.9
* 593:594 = 0.18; 11.9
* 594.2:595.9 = 0.01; 13.8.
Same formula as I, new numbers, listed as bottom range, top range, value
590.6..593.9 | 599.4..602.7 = 1.07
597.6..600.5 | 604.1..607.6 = 0.98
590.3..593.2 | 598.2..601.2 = 1.07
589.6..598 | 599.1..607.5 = 1.03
